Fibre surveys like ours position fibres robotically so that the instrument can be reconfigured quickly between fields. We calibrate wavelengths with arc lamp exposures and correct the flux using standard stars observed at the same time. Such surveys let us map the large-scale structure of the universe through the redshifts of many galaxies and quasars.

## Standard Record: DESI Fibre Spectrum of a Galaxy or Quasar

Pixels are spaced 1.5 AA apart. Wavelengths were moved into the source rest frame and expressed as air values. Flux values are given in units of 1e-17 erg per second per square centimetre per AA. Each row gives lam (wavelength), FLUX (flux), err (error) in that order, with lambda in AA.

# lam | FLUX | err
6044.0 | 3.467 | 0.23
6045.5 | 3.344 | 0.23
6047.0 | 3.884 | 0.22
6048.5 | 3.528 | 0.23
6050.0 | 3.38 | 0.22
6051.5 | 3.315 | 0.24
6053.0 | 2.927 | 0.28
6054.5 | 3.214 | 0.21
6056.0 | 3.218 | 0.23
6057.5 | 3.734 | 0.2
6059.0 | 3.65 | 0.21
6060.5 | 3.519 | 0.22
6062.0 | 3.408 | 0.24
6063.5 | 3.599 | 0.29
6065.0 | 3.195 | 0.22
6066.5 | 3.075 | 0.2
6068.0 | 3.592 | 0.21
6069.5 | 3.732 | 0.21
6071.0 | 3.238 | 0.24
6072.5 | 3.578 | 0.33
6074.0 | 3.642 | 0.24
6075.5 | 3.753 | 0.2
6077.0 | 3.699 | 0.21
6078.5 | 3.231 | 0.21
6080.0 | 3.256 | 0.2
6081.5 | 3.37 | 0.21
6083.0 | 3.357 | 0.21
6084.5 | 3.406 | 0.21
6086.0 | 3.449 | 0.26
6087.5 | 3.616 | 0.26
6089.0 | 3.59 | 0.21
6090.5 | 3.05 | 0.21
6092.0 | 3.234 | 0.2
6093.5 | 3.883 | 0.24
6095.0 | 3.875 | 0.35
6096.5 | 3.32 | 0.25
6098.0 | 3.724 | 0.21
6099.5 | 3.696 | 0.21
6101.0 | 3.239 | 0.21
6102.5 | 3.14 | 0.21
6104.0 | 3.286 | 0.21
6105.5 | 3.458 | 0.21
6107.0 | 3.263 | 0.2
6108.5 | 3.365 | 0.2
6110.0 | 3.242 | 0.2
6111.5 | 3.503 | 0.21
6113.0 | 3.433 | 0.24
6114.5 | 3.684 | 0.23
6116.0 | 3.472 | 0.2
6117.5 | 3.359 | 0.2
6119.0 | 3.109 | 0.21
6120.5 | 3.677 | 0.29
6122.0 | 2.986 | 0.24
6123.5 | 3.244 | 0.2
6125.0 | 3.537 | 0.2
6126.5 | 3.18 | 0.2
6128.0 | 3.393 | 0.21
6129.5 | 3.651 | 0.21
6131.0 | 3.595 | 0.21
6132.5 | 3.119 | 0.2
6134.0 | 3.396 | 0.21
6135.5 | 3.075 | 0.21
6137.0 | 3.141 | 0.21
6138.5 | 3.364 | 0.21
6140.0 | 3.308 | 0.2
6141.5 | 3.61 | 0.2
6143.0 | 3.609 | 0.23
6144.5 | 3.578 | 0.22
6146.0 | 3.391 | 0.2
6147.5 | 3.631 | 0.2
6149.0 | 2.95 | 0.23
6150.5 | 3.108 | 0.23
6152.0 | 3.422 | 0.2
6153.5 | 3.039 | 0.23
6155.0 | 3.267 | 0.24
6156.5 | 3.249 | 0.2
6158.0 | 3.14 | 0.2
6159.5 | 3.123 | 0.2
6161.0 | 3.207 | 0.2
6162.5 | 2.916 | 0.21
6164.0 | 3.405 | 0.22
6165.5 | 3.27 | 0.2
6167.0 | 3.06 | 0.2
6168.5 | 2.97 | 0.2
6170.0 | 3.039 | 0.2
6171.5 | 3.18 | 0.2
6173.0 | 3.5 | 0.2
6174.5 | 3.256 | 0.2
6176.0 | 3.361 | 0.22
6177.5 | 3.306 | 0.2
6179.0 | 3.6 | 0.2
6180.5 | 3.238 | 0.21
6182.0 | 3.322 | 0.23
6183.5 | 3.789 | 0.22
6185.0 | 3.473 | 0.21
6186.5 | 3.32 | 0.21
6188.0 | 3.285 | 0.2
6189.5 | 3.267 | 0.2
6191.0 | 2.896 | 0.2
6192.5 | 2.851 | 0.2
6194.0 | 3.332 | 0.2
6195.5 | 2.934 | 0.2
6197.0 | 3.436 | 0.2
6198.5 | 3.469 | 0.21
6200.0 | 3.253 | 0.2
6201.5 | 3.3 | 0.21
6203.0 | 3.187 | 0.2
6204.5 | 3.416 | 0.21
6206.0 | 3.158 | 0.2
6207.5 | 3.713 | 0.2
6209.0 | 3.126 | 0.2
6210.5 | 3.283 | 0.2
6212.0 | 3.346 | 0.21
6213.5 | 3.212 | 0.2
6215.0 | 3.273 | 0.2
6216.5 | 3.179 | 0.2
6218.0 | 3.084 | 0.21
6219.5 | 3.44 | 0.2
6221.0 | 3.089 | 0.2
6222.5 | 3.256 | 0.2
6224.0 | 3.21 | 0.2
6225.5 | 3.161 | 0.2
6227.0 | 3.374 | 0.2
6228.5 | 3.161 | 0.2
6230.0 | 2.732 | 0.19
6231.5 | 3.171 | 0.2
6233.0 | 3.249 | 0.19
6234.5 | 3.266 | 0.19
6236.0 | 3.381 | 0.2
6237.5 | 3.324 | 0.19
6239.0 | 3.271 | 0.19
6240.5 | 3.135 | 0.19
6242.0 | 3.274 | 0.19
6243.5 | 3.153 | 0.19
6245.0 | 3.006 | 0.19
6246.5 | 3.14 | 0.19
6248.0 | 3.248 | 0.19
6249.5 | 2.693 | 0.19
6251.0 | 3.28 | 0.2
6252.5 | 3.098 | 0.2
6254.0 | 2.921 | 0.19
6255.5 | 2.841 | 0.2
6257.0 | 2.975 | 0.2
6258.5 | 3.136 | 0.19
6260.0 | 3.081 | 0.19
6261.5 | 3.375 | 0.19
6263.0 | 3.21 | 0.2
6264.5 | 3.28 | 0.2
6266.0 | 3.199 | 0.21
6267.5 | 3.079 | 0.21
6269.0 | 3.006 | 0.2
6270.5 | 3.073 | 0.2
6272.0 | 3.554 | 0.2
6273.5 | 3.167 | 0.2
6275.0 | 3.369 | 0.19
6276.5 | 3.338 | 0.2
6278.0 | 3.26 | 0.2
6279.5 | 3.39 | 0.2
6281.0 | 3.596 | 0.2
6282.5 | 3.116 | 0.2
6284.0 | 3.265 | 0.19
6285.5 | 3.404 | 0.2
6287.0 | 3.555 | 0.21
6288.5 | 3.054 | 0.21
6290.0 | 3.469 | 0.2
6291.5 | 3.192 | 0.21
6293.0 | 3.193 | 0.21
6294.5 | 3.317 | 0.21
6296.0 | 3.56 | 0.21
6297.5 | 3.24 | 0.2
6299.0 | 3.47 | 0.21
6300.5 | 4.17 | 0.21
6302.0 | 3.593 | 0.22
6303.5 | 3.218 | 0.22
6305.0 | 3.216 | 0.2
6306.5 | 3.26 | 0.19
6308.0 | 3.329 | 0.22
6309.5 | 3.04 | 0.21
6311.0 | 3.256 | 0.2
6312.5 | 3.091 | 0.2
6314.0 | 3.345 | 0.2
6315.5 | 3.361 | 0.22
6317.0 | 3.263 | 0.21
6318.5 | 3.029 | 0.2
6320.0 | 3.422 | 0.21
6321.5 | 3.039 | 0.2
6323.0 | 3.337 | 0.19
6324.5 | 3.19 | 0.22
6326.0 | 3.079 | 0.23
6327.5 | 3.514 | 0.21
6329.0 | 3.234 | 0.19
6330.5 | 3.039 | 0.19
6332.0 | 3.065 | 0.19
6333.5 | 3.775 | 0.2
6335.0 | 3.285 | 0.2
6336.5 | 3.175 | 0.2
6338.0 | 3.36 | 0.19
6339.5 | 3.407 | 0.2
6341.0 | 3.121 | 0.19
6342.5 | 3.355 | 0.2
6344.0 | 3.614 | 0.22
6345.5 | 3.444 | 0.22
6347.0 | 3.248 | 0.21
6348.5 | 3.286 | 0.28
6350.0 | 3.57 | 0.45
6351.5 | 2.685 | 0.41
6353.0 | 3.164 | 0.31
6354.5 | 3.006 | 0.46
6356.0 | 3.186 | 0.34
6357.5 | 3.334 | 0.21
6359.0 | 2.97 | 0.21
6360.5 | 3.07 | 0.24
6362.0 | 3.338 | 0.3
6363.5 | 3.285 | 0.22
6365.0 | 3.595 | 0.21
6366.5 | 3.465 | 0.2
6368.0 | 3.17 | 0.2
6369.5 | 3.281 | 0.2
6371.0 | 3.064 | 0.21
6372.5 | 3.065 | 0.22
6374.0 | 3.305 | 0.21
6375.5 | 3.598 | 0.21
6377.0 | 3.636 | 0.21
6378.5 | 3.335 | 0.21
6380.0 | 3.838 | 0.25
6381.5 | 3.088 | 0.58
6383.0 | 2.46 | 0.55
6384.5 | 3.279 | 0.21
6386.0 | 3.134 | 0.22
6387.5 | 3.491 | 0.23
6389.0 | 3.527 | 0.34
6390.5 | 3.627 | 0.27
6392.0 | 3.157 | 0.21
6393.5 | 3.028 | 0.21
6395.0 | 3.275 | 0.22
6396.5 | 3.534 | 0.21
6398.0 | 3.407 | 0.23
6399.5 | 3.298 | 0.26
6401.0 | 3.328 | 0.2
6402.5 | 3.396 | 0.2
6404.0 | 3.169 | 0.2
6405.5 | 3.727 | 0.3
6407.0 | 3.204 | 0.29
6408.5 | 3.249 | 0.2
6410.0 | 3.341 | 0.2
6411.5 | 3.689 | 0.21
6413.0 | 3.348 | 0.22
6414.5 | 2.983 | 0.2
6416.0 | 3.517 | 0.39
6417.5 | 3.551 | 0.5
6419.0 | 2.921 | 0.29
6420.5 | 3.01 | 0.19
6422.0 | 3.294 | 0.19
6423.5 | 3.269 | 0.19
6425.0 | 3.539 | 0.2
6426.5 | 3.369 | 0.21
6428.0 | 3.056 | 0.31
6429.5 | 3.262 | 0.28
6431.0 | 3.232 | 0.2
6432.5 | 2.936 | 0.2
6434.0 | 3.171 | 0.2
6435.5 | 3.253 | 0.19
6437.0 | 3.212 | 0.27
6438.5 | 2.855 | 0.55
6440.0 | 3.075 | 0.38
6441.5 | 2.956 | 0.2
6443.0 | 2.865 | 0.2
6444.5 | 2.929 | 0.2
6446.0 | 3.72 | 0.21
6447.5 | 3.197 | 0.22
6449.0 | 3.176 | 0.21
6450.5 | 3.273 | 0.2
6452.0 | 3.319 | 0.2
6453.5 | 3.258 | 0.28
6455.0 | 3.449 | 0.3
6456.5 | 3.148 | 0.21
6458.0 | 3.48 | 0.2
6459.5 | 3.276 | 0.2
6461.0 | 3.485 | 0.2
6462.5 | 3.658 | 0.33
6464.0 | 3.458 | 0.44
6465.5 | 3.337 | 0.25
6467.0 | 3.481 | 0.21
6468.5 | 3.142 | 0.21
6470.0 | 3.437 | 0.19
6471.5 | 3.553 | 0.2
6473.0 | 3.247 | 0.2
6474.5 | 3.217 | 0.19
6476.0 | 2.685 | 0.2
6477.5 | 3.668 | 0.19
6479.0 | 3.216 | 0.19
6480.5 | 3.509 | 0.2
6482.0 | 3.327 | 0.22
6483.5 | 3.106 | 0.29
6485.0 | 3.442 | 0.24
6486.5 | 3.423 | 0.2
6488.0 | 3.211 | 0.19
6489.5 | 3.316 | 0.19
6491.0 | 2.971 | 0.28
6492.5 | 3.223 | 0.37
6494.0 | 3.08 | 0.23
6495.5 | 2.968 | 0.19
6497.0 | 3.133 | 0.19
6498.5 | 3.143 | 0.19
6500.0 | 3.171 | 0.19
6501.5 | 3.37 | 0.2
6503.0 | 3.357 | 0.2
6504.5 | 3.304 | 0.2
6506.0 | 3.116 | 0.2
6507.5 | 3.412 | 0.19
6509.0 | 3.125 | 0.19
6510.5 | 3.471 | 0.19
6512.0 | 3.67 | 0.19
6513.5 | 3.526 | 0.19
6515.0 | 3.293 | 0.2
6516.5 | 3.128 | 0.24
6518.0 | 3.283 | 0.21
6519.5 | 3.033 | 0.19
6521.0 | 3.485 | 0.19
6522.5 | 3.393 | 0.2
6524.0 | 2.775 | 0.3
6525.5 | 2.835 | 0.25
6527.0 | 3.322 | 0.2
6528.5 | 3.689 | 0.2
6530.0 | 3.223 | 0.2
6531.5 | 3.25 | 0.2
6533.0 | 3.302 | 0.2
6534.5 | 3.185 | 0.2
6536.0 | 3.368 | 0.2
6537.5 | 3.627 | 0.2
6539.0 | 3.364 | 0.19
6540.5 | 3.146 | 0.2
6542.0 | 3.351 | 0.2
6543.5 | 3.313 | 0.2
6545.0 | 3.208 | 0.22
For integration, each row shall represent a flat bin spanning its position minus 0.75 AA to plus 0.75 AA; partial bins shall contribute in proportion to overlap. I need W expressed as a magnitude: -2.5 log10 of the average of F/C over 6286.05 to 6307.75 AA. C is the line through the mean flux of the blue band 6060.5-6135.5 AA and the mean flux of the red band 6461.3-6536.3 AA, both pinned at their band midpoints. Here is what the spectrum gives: -0.01 mag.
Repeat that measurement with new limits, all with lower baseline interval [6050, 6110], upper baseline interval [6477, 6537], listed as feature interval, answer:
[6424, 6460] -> 0.029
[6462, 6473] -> -0.044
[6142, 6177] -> 0.049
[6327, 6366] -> 0.019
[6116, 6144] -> 0.017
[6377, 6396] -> 0.009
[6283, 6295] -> 0.016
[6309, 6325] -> 0.041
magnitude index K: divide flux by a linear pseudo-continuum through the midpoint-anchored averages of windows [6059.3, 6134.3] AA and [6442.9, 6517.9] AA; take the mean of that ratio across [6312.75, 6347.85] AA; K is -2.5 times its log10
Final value 0.02 mag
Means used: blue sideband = 3.43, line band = 3.29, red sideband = 3.29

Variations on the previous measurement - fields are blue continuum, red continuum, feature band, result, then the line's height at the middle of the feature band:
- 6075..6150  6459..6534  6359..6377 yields 0.010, 3.33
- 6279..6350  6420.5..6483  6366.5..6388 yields 0.008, 3.3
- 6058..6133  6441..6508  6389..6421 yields -0.009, 3.3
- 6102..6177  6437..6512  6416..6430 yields 0.001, 3.27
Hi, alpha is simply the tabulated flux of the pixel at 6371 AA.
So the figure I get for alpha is 3.064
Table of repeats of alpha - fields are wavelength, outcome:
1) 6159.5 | 3.123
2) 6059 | 3.65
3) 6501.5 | 3.37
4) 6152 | 3.422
